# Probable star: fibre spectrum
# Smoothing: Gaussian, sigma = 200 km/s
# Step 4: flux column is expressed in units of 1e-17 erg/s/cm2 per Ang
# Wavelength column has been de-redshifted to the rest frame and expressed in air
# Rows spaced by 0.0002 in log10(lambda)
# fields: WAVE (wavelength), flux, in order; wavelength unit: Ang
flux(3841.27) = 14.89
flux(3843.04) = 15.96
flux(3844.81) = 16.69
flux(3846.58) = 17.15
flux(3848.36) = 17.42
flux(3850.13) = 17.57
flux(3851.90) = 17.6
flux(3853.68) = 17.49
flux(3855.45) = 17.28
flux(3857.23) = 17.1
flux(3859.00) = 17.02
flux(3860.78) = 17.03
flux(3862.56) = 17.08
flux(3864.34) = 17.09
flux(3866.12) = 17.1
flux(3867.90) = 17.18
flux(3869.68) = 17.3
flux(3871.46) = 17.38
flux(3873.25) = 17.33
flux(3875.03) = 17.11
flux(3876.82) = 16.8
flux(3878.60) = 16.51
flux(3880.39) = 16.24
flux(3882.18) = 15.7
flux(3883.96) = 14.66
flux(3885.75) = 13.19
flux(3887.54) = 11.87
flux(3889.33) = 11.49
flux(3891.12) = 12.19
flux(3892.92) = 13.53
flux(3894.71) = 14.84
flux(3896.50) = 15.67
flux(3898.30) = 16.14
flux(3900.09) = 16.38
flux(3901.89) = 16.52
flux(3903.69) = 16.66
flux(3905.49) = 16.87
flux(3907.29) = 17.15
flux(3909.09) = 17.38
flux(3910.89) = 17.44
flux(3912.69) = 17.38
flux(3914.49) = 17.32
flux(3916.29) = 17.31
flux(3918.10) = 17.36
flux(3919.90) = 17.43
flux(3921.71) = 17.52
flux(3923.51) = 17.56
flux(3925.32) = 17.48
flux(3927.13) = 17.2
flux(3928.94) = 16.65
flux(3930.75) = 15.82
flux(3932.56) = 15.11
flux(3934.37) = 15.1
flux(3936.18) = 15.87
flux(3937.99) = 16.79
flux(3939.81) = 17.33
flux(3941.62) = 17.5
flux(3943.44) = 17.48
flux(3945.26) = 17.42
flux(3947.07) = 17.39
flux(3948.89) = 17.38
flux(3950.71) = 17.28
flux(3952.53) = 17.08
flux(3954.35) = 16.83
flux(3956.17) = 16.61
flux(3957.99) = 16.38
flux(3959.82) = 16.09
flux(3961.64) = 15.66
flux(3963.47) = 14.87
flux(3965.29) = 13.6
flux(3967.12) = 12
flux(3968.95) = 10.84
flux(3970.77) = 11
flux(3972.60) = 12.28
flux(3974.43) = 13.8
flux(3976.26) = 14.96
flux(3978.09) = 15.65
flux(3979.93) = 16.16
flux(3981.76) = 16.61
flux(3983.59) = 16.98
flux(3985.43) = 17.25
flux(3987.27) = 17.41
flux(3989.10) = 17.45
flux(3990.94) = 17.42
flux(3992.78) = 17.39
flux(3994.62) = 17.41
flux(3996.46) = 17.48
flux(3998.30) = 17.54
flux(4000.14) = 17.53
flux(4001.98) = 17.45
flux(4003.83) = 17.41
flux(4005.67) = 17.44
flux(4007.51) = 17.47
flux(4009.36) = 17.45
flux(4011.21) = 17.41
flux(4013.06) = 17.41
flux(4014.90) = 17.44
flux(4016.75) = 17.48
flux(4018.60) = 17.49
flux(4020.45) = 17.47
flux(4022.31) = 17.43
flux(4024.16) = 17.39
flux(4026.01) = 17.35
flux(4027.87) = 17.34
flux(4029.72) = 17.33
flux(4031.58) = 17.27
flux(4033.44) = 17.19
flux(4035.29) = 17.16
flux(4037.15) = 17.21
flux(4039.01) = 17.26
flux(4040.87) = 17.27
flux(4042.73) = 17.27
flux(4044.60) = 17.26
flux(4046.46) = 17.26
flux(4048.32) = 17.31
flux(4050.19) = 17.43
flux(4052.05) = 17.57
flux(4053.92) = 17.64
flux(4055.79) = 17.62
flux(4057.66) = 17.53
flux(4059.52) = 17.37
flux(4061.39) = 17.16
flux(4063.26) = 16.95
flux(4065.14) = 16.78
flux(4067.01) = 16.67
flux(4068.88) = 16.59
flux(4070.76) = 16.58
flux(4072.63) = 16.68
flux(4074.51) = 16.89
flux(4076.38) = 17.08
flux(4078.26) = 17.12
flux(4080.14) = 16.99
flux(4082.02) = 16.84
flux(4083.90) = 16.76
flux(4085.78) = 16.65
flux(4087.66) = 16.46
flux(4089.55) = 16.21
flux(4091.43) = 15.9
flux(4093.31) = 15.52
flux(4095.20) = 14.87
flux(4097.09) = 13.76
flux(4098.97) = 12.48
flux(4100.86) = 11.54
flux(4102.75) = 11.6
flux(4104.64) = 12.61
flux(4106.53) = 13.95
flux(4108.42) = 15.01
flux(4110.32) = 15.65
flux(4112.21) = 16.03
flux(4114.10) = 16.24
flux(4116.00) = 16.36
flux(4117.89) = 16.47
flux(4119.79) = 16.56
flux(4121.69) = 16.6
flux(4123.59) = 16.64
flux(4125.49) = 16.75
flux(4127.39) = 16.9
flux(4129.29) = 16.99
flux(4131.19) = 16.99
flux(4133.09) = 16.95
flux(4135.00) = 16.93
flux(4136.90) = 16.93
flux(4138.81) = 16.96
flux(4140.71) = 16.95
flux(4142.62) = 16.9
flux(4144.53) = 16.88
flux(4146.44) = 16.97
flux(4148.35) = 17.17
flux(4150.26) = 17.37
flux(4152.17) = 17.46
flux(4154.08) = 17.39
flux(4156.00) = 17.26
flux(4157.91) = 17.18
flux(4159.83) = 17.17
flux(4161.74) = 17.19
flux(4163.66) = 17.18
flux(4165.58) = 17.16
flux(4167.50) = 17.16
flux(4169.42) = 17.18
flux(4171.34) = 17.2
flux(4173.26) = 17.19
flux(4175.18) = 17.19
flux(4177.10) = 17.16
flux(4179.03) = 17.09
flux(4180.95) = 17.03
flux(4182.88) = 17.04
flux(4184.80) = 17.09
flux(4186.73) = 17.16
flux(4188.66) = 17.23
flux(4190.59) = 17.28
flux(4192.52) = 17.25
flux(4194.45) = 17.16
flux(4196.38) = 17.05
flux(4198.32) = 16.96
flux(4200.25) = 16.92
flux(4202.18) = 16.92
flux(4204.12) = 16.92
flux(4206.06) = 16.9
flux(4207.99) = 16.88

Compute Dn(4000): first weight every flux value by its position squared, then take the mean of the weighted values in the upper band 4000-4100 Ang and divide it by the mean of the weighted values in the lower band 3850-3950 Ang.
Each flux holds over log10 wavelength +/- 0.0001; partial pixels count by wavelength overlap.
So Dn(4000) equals 1.11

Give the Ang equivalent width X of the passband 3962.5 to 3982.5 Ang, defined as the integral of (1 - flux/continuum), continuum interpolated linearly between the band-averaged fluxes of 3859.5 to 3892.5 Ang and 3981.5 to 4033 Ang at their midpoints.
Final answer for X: 3.7 Ang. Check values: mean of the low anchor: 15.7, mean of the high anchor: 17.4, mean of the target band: 13.8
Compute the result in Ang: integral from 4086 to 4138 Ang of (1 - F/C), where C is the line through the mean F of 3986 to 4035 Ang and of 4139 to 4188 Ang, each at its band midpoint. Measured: 5.1 Ang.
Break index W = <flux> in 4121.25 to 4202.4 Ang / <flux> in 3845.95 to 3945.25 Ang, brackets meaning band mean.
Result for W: 1.04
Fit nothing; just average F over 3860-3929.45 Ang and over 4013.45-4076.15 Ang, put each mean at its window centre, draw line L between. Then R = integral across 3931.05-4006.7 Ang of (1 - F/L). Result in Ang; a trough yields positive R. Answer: 2.8 Ang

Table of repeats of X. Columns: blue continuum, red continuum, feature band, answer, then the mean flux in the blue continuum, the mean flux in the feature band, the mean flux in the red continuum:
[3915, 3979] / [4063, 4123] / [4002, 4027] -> -2.6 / 15.9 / 17.4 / 15.7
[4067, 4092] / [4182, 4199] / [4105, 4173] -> 0.8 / 16.7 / 16.7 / 17.1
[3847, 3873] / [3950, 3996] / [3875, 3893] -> 2.7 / 17.3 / 14.4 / 15.6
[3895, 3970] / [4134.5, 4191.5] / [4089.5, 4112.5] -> 3.8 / 16.4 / 14.1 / 17.1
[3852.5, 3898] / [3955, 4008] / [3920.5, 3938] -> -0.7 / 15.9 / 16.5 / 15.9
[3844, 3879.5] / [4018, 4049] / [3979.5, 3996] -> 0.1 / 17.2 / 17.2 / 17.3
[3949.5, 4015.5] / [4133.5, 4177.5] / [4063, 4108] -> 3.2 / 16.1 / 15.5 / 17.1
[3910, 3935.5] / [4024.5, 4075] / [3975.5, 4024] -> -0.3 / 16.9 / 17.2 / 17.2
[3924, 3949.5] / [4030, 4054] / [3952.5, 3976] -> 3.6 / 16.8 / 14.3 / 17.3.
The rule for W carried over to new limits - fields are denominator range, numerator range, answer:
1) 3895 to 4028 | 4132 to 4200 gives 1.03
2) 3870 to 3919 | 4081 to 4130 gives 0.97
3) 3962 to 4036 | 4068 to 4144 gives 0.97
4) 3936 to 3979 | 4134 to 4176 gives 1.11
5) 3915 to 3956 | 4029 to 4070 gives 1.02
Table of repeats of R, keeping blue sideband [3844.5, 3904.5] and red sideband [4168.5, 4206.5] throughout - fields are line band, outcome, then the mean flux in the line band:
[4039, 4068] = -1.0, 17.3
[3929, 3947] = -0.2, 16.5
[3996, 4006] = -0.6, 17.5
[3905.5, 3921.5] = -1.1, 17.3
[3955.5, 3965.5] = 0.5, 15.6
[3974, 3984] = 0.4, 15.7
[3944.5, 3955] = -0.6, 17.2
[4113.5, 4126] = 0.3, 16.5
